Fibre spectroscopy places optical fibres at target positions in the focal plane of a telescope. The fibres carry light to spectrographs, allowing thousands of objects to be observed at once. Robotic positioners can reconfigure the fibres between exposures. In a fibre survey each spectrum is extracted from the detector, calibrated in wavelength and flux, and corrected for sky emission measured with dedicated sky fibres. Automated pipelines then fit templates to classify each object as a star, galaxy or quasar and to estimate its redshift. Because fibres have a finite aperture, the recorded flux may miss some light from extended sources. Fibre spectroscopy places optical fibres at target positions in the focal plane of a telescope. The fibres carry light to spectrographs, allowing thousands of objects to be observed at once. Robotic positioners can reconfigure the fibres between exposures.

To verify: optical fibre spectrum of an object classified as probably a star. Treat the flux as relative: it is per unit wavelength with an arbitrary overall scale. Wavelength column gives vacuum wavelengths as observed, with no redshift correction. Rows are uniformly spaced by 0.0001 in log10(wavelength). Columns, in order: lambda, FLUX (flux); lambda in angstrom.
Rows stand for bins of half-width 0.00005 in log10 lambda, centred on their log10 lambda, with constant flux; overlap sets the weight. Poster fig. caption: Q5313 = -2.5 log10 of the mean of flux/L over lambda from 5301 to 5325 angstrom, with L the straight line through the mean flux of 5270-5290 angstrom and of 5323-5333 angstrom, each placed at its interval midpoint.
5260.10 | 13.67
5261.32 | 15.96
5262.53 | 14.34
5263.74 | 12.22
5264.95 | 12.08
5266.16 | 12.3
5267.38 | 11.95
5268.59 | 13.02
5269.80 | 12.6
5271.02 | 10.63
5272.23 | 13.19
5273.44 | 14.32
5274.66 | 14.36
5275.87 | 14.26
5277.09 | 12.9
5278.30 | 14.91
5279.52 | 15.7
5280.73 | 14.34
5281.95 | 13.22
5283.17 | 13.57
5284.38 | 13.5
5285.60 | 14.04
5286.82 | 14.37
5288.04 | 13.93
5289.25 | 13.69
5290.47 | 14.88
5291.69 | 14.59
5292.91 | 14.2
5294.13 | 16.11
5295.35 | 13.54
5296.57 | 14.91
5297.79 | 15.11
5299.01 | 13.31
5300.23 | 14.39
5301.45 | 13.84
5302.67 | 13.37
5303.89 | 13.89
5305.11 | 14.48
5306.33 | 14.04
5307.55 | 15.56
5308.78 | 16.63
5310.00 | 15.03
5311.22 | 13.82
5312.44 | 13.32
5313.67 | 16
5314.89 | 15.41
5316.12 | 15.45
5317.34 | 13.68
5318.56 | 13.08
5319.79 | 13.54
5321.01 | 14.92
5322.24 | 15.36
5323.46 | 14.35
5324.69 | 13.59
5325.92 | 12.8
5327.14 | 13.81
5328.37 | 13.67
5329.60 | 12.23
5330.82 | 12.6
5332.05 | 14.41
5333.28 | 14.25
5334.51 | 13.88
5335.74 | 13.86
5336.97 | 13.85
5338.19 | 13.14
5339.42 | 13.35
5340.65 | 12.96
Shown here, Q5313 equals -0.07 mag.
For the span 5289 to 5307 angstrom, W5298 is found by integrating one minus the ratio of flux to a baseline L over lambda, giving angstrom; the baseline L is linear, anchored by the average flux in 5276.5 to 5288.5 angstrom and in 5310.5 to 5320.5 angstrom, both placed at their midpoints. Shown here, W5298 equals -0.2 angstrom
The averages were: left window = 14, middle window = 14.3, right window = 14.3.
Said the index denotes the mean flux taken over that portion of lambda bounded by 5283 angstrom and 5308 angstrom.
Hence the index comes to 14.3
